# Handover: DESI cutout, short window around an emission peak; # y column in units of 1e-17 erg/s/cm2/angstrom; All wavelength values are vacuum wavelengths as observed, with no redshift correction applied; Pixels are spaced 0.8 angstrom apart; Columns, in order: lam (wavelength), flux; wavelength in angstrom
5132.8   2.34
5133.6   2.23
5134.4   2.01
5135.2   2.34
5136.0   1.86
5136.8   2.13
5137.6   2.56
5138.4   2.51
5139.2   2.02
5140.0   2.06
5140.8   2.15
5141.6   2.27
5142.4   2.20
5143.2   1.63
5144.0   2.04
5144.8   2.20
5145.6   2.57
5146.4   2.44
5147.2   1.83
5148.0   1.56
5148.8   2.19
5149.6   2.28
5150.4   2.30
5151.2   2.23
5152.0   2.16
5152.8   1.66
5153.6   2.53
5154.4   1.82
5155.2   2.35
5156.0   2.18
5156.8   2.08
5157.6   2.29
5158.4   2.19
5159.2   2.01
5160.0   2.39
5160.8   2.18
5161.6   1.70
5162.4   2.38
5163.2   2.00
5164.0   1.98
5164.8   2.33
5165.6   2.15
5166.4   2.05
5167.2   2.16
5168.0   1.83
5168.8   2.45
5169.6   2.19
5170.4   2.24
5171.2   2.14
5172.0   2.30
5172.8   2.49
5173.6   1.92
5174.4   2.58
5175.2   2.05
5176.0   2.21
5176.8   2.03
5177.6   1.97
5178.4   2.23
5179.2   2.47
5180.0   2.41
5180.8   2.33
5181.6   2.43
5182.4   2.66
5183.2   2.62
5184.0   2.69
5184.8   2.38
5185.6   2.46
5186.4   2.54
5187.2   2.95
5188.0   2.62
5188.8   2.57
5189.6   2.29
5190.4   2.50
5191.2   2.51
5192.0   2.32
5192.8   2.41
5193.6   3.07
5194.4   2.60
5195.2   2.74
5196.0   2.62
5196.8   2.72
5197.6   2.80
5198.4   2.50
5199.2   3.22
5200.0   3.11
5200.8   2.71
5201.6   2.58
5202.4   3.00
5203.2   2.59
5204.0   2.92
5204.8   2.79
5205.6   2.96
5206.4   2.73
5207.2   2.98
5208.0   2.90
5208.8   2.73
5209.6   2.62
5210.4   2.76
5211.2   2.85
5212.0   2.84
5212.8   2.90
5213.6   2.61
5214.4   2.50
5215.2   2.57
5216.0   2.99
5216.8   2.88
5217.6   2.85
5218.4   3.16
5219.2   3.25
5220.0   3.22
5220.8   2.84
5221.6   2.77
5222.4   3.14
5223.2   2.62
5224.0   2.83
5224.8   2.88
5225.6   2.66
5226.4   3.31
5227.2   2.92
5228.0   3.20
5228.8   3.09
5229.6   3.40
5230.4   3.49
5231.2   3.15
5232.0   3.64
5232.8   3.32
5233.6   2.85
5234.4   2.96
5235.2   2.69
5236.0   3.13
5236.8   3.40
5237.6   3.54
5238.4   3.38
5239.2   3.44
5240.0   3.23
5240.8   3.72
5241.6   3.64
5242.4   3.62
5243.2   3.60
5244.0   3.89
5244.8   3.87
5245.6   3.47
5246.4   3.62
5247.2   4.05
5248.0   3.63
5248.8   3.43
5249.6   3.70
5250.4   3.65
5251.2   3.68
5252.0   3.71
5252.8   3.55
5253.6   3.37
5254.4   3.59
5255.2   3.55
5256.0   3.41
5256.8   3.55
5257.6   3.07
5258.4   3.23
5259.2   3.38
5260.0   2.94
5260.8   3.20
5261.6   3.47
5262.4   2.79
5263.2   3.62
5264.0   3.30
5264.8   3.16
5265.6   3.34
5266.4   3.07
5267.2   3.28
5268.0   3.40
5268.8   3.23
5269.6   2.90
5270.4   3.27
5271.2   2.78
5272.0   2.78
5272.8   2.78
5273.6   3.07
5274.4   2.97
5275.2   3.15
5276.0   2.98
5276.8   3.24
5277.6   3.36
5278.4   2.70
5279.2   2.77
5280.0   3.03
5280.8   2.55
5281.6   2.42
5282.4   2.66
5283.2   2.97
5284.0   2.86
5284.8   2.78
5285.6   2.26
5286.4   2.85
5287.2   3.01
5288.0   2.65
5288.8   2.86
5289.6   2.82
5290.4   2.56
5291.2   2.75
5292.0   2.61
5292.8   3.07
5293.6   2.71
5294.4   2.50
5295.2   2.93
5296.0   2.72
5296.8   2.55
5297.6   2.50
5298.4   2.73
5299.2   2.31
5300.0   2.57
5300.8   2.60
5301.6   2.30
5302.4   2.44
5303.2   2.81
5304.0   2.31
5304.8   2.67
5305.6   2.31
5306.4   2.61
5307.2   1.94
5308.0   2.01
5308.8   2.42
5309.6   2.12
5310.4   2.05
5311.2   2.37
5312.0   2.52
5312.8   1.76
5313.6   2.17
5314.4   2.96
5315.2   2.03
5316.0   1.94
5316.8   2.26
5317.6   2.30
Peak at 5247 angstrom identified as C III]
